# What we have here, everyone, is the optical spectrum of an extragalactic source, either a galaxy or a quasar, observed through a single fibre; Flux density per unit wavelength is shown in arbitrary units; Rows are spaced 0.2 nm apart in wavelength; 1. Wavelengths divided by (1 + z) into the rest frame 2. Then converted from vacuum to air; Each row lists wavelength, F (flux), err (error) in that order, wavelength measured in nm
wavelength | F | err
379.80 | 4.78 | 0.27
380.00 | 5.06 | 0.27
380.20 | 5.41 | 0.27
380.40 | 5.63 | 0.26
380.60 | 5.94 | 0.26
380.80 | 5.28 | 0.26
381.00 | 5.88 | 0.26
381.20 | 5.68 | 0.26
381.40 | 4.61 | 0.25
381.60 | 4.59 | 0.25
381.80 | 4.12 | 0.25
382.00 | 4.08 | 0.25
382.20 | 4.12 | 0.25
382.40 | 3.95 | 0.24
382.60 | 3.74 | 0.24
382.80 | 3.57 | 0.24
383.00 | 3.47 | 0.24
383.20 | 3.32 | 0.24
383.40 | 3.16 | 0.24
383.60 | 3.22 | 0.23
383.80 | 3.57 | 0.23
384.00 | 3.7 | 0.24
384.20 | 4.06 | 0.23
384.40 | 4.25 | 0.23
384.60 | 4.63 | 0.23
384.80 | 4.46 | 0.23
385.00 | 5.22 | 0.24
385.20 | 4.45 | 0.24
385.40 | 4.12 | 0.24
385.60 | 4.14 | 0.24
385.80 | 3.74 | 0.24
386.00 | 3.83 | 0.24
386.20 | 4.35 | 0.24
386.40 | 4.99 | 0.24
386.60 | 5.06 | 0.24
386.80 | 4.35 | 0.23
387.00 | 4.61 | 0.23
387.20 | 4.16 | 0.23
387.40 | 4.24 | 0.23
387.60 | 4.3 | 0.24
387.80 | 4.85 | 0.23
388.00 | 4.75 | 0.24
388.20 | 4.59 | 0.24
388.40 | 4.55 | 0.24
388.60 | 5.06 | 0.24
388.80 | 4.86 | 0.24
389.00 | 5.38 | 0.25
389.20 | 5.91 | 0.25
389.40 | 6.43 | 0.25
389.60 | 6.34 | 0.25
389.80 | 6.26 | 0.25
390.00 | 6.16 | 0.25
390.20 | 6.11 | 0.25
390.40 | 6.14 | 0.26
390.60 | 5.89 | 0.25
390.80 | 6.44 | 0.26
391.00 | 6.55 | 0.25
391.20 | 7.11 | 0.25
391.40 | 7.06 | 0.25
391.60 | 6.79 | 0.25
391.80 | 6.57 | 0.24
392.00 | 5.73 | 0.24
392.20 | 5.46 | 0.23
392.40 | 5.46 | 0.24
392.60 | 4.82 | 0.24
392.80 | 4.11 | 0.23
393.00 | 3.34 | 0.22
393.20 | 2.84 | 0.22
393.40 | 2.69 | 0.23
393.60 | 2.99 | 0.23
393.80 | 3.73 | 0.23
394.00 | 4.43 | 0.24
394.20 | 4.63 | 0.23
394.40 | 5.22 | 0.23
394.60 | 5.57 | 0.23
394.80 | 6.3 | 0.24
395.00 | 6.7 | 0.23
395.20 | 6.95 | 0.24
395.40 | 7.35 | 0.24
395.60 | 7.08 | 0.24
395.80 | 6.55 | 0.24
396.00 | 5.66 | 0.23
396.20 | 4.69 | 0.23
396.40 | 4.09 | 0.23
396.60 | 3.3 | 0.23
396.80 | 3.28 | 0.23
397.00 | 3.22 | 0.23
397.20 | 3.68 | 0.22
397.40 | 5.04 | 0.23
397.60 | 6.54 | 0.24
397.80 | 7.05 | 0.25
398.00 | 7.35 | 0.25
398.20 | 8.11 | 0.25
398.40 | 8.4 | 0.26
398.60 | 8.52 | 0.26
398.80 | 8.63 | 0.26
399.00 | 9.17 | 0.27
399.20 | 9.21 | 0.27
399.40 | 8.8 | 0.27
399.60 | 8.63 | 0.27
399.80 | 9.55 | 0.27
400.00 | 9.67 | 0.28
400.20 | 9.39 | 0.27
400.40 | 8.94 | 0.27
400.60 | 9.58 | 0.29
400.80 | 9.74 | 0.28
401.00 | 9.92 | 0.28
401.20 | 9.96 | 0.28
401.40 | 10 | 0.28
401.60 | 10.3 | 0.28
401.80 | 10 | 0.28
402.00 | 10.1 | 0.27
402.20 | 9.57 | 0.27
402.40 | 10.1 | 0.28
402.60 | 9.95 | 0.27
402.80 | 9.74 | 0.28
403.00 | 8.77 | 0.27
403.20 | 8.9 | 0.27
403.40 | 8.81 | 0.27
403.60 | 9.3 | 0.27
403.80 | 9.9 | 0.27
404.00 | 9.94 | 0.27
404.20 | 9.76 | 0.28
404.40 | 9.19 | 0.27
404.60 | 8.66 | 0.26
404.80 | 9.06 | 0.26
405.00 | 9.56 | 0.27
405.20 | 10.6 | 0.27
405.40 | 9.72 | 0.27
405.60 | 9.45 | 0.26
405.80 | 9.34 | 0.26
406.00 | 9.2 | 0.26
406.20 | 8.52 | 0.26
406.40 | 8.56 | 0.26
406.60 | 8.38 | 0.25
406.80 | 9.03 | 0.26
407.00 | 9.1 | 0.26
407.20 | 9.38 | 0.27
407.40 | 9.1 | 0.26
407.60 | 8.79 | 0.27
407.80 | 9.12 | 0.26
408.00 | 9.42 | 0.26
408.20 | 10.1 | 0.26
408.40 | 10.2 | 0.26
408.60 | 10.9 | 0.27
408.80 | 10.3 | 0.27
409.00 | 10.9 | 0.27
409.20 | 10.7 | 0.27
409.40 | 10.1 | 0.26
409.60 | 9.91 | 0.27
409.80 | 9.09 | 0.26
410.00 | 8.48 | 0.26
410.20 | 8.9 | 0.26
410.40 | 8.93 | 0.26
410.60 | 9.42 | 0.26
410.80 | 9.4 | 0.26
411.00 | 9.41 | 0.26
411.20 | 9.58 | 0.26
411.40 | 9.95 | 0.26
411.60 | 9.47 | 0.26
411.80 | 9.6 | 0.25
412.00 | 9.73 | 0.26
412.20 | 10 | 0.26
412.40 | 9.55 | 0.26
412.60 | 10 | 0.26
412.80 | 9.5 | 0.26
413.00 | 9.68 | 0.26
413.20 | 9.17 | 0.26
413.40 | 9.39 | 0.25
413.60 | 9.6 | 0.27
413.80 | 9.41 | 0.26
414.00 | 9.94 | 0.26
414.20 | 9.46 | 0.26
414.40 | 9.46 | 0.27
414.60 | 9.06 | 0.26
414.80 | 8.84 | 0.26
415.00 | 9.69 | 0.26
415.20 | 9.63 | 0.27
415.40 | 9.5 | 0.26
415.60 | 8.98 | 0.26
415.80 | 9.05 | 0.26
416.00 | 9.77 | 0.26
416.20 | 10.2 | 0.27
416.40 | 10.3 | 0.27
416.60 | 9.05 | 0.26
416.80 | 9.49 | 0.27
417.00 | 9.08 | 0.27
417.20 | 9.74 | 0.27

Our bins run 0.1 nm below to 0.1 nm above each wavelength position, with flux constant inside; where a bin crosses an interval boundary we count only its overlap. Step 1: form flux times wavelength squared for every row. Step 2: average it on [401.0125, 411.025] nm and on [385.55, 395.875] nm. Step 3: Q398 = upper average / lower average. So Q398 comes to 1.95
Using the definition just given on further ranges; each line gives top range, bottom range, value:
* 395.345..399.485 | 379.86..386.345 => 1.59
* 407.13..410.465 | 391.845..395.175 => 2.22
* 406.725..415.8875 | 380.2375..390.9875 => 2.29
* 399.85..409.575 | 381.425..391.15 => 2.24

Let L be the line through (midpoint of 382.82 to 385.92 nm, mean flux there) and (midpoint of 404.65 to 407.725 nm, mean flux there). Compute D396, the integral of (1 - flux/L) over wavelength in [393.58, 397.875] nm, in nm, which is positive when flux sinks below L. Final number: 0.93 nm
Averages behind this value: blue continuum 3.96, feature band 5.21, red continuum 9.18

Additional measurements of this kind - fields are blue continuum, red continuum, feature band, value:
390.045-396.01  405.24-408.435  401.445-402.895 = -0.36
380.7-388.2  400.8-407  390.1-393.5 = 0.39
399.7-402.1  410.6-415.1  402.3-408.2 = 0.23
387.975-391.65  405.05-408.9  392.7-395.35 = 0.85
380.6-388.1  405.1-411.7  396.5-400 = 0.15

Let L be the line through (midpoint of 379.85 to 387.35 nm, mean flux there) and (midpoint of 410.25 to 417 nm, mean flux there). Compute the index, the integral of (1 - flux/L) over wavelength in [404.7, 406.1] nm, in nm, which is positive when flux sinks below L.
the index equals -0.25 nm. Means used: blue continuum 4.39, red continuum 9.51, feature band 9.56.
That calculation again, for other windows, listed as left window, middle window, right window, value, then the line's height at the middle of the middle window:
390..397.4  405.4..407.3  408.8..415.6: -0.20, 8.2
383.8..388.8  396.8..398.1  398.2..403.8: 0.46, 8.18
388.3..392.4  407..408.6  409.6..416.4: -0.15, 8.68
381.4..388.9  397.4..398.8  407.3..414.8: -0.12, 6.92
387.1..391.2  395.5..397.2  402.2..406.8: 0.61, 7.29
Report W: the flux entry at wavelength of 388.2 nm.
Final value 4.59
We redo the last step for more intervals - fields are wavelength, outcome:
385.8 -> 3.74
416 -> 9.77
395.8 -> 6.55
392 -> 5.73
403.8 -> 9.9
